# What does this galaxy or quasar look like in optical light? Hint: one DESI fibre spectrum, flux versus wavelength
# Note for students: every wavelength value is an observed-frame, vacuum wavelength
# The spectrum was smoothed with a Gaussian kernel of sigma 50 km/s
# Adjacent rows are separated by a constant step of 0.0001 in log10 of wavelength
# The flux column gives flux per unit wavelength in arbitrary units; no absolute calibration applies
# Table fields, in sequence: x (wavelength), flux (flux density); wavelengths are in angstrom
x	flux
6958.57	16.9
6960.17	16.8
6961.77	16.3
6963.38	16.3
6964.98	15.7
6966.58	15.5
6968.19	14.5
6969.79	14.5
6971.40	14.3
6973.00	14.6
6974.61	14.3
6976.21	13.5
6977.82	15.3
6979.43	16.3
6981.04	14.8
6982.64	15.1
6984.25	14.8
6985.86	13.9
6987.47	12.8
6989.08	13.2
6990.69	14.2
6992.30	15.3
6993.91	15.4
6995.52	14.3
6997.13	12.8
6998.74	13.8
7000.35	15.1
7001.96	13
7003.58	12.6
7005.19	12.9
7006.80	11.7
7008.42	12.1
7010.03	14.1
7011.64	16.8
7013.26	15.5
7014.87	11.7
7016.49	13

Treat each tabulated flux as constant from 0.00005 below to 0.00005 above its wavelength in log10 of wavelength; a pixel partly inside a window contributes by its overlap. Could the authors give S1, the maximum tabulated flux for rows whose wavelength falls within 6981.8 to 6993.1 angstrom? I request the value 15.3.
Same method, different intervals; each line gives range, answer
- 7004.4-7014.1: 16.8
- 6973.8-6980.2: 16.3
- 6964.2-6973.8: 15.7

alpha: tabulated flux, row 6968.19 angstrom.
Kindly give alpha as 14.5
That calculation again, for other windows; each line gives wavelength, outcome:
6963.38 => 16.3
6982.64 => 15.1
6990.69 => 14.2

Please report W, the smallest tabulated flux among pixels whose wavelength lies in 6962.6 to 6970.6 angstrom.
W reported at 14.5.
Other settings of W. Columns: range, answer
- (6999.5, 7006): 12.6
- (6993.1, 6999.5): 12.8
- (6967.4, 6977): 13.5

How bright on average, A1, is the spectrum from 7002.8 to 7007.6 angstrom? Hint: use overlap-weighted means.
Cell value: 12.4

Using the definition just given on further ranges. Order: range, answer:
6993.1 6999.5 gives 14.1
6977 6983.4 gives 15.4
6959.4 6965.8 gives 16.3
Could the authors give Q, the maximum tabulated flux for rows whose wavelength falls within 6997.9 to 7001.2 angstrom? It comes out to 15.1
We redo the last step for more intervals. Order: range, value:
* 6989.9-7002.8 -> 15.4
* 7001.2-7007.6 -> 13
